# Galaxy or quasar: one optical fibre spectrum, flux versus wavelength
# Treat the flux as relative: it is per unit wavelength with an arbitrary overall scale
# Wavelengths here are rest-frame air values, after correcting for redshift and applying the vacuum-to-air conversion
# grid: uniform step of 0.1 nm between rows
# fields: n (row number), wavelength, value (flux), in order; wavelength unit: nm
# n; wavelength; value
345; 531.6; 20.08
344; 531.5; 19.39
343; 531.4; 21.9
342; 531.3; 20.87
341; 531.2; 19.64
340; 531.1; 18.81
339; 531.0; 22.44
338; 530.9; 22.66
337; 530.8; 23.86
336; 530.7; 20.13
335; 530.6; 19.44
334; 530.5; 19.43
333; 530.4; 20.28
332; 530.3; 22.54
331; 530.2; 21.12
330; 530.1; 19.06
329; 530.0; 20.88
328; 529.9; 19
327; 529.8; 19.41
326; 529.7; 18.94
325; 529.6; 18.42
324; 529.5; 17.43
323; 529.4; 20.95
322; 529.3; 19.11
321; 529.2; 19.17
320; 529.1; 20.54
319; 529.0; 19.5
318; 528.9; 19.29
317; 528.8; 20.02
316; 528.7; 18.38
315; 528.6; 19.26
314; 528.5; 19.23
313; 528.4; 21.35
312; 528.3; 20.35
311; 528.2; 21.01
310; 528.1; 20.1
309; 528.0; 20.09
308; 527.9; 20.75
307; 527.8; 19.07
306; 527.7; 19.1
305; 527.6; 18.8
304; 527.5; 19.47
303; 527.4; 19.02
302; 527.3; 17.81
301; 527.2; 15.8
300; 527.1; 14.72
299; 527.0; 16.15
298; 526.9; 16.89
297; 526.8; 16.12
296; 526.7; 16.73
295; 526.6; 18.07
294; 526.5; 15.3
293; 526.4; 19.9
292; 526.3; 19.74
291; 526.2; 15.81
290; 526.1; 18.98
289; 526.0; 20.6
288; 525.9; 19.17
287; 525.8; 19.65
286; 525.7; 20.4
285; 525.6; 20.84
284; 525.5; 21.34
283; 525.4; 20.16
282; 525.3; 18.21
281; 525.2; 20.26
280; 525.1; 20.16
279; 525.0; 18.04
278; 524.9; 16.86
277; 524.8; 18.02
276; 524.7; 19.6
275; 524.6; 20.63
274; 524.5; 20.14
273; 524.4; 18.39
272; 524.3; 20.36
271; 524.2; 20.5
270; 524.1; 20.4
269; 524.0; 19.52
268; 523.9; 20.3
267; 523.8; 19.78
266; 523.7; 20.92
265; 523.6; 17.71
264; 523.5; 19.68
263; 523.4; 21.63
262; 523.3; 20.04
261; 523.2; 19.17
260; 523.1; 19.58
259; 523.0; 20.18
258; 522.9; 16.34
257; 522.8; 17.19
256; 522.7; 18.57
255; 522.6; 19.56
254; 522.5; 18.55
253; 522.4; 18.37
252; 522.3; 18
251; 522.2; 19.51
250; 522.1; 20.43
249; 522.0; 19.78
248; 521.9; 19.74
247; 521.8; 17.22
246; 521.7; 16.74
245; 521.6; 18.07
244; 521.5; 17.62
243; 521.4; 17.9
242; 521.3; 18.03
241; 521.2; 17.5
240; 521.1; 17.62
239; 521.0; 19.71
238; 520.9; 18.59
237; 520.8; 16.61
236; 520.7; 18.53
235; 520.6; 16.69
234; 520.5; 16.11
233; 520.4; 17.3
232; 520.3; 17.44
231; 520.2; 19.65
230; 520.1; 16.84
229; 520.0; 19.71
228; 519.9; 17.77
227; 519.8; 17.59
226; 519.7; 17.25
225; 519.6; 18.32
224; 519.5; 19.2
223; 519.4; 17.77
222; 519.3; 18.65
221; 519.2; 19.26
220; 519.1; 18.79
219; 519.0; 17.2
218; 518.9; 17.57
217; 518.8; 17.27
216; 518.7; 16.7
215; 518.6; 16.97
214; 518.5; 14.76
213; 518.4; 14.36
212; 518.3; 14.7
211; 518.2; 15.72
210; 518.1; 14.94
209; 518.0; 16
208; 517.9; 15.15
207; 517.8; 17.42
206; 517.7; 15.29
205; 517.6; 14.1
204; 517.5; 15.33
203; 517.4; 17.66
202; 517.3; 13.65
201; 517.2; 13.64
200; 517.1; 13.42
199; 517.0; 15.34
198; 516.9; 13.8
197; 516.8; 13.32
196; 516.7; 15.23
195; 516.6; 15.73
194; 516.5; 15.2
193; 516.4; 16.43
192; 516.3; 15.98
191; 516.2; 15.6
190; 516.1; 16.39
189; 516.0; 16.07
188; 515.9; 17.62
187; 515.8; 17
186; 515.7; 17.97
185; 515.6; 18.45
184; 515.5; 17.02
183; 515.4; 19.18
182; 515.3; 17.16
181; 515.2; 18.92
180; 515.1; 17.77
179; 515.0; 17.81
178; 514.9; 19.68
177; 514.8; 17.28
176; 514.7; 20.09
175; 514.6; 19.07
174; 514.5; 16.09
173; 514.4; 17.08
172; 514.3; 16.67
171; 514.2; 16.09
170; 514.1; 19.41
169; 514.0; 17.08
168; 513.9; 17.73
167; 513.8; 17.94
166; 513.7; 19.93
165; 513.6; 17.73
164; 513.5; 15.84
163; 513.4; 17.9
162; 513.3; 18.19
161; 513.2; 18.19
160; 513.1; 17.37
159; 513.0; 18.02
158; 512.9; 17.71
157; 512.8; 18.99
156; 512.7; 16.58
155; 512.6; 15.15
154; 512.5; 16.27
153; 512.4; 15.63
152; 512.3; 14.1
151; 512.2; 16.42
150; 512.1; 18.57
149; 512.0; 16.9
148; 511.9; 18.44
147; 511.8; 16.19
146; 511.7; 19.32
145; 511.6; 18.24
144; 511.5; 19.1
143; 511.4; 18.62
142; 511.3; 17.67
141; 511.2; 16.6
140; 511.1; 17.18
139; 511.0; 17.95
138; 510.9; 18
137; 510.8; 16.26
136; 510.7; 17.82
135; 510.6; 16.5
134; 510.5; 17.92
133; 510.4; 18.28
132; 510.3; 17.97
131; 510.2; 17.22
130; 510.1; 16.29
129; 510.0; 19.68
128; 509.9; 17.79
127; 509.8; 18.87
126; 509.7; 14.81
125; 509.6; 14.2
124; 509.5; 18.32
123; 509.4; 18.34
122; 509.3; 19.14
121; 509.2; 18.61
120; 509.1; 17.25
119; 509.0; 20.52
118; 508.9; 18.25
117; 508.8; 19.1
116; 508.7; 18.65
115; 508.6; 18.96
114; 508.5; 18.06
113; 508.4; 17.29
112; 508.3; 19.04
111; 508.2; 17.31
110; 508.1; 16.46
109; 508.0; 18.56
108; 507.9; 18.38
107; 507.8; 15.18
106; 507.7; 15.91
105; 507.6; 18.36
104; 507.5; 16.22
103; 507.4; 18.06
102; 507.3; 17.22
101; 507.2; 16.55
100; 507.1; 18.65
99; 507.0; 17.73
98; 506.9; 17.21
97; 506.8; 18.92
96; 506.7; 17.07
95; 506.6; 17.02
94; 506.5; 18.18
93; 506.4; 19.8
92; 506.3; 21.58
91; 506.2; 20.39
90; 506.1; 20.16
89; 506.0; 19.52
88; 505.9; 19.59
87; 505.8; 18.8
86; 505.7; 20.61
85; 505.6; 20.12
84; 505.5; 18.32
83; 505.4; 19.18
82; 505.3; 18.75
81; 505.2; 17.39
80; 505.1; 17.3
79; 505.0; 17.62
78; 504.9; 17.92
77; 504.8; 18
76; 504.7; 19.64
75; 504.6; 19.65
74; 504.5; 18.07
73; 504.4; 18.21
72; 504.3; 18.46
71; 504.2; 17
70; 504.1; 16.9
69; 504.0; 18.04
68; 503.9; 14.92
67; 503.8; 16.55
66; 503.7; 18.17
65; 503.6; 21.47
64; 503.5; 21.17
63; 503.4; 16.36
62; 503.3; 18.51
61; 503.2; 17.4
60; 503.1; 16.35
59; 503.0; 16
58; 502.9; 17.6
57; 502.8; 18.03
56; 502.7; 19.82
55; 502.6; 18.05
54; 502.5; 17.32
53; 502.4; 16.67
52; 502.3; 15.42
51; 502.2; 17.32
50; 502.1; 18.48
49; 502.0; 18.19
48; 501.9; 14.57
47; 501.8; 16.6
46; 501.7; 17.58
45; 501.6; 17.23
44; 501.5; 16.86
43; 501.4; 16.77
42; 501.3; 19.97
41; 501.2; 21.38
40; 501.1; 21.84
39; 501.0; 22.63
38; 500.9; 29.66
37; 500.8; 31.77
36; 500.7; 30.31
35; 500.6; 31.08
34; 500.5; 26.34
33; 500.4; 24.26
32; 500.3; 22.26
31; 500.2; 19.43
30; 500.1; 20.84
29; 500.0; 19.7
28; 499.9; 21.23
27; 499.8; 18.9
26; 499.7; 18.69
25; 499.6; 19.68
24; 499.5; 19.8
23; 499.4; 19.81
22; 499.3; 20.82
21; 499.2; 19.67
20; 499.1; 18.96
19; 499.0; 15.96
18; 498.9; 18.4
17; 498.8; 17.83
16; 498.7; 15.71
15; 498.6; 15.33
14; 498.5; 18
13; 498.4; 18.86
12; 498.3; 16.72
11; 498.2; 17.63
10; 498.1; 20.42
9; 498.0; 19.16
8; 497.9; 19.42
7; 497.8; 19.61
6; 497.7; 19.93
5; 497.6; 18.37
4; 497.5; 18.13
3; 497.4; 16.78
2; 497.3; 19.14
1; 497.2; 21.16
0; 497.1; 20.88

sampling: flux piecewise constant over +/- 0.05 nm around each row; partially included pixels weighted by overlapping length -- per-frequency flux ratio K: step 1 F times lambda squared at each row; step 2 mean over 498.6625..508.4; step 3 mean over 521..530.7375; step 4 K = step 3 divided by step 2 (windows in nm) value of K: 1.1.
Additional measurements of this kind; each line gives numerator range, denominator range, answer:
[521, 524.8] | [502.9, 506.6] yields 1.11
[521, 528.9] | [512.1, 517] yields 1.15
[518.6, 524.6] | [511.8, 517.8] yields 1.13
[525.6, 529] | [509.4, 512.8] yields 1.15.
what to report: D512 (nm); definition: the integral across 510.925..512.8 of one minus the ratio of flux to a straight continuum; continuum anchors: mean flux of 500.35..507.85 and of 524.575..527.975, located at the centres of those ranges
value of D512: 0.16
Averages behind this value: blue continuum 19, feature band 17.2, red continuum 18.6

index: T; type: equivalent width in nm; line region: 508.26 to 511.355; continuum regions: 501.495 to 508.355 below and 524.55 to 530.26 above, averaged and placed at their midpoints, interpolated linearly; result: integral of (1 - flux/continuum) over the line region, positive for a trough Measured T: 0.06 nm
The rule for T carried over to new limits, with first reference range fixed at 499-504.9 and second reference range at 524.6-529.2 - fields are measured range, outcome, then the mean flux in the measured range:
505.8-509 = 0.20 nm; 18.2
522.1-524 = -0.02 nm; 19.2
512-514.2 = 0.22 nm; 17.3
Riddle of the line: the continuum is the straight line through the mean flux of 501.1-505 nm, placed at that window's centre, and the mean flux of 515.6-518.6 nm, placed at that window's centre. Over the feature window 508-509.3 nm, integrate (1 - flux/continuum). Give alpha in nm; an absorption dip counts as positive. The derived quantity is -0.11 nm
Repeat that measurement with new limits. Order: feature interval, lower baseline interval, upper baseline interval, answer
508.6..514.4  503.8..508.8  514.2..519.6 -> -0.07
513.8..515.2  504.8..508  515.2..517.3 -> -0.12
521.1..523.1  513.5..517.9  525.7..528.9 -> -0.07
